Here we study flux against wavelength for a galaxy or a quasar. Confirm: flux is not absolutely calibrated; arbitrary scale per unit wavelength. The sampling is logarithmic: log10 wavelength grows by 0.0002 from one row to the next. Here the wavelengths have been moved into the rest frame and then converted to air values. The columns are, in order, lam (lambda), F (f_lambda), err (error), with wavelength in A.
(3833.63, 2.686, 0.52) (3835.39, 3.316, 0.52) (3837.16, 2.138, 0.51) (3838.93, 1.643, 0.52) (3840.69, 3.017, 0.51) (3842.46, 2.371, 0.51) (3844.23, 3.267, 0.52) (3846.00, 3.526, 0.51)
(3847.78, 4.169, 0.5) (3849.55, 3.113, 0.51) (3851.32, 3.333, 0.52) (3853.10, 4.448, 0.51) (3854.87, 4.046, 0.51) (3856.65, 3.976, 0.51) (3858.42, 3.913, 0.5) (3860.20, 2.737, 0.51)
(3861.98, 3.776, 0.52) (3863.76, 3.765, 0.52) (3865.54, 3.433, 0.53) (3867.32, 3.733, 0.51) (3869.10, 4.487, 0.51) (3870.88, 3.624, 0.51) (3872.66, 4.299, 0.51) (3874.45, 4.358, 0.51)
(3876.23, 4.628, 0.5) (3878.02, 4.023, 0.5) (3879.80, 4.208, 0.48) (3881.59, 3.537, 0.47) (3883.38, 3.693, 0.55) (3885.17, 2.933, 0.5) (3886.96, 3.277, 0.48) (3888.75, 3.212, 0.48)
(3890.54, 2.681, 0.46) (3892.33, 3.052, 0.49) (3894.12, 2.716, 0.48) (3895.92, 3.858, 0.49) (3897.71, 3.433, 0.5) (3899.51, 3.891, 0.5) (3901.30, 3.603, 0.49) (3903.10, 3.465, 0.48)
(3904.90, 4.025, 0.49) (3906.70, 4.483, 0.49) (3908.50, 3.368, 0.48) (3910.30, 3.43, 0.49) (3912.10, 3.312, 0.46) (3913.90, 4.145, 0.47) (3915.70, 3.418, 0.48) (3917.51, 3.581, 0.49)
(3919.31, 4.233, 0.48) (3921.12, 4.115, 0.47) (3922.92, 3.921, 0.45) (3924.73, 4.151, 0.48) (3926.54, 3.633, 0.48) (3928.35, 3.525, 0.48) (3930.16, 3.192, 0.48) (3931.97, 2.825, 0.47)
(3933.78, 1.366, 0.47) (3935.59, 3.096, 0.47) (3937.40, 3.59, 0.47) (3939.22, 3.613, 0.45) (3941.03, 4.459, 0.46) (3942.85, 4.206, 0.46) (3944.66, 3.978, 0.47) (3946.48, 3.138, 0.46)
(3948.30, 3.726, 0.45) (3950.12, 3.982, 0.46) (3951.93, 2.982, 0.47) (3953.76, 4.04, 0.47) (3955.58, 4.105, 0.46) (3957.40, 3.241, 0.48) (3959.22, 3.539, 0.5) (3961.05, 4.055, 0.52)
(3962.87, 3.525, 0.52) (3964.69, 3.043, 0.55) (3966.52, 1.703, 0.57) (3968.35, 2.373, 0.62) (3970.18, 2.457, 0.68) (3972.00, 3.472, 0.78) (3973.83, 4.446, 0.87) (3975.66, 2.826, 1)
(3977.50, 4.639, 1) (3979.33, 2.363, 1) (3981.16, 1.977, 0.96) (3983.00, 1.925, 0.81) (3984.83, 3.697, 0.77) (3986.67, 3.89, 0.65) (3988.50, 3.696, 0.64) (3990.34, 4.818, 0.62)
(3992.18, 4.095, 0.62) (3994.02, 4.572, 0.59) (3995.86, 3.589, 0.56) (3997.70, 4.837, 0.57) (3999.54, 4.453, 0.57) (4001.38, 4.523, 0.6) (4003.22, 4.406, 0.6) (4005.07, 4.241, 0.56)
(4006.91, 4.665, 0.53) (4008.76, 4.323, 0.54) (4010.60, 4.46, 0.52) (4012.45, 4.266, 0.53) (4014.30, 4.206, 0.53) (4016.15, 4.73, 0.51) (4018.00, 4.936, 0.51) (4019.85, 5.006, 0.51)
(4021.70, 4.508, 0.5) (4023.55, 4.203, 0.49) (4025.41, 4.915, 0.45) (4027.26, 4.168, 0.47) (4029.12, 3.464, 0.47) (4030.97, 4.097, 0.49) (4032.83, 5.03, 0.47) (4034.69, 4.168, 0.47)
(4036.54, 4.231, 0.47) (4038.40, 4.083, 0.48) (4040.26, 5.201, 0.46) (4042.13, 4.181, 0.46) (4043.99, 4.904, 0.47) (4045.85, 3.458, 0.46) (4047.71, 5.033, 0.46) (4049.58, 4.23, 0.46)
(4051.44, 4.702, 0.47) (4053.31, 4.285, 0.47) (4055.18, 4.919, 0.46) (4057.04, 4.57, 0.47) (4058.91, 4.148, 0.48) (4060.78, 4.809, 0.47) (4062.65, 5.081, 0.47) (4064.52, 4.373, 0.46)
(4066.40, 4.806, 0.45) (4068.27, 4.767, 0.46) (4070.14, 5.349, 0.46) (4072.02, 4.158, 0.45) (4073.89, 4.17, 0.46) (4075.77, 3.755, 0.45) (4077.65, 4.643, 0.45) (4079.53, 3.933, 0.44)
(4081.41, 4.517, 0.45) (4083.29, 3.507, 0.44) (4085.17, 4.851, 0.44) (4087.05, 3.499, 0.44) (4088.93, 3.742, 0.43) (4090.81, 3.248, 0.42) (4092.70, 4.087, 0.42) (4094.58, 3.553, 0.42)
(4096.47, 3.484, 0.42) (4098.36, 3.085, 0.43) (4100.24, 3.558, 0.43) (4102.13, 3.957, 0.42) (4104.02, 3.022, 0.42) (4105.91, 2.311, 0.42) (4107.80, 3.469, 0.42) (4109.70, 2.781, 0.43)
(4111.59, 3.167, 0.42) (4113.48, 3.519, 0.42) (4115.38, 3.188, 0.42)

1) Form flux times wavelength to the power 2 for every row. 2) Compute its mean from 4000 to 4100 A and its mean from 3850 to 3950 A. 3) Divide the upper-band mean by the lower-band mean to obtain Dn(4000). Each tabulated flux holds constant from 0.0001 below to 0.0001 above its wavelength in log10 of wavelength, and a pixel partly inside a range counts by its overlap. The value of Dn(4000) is 1.3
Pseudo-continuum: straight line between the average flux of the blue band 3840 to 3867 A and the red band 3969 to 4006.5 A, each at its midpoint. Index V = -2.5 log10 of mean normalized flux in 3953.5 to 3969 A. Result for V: 0.13 mag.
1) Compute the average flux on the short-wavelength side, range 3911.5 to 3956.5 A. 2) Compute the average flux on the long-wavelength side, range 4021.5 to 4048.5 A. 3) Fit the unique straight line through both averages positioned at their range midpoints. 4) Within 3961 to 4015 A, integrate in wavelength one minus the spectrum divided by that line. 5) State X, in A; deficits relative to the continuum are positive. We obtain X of 4.29 A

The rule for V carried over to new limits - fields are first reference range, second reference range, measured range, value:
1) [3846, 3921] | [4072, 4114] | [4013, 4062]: -0.22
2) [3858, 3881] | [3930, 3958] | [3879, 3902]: 0.12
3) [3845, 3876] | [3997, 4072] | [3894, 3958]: 0.13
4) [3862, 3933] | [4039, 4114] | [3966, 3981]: 0.26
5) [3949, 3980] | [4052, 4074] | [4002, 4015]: -0.12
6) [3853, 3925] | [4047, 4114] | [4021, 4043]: -0.11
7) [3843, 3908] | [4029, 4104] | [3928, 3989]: 0.18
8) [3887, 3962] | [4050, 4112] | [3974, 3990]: 0.15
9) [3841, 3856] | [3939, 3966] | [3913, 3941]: 0.04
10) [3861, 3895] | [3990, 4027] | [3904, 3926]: 0.01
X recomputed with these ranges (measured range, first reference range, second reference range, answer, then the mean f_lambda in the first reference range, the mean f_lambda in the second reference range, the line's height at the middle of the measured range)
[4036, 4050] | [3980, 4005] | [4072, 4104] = -2.07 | 3.88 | 3.83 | 3.86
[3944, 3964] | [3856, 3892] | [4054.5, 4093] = 1.52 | 3.7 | 4.33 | 3.95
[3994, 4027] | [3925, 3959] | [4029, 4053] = -2.90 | 3.5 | 4.4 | 4.12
